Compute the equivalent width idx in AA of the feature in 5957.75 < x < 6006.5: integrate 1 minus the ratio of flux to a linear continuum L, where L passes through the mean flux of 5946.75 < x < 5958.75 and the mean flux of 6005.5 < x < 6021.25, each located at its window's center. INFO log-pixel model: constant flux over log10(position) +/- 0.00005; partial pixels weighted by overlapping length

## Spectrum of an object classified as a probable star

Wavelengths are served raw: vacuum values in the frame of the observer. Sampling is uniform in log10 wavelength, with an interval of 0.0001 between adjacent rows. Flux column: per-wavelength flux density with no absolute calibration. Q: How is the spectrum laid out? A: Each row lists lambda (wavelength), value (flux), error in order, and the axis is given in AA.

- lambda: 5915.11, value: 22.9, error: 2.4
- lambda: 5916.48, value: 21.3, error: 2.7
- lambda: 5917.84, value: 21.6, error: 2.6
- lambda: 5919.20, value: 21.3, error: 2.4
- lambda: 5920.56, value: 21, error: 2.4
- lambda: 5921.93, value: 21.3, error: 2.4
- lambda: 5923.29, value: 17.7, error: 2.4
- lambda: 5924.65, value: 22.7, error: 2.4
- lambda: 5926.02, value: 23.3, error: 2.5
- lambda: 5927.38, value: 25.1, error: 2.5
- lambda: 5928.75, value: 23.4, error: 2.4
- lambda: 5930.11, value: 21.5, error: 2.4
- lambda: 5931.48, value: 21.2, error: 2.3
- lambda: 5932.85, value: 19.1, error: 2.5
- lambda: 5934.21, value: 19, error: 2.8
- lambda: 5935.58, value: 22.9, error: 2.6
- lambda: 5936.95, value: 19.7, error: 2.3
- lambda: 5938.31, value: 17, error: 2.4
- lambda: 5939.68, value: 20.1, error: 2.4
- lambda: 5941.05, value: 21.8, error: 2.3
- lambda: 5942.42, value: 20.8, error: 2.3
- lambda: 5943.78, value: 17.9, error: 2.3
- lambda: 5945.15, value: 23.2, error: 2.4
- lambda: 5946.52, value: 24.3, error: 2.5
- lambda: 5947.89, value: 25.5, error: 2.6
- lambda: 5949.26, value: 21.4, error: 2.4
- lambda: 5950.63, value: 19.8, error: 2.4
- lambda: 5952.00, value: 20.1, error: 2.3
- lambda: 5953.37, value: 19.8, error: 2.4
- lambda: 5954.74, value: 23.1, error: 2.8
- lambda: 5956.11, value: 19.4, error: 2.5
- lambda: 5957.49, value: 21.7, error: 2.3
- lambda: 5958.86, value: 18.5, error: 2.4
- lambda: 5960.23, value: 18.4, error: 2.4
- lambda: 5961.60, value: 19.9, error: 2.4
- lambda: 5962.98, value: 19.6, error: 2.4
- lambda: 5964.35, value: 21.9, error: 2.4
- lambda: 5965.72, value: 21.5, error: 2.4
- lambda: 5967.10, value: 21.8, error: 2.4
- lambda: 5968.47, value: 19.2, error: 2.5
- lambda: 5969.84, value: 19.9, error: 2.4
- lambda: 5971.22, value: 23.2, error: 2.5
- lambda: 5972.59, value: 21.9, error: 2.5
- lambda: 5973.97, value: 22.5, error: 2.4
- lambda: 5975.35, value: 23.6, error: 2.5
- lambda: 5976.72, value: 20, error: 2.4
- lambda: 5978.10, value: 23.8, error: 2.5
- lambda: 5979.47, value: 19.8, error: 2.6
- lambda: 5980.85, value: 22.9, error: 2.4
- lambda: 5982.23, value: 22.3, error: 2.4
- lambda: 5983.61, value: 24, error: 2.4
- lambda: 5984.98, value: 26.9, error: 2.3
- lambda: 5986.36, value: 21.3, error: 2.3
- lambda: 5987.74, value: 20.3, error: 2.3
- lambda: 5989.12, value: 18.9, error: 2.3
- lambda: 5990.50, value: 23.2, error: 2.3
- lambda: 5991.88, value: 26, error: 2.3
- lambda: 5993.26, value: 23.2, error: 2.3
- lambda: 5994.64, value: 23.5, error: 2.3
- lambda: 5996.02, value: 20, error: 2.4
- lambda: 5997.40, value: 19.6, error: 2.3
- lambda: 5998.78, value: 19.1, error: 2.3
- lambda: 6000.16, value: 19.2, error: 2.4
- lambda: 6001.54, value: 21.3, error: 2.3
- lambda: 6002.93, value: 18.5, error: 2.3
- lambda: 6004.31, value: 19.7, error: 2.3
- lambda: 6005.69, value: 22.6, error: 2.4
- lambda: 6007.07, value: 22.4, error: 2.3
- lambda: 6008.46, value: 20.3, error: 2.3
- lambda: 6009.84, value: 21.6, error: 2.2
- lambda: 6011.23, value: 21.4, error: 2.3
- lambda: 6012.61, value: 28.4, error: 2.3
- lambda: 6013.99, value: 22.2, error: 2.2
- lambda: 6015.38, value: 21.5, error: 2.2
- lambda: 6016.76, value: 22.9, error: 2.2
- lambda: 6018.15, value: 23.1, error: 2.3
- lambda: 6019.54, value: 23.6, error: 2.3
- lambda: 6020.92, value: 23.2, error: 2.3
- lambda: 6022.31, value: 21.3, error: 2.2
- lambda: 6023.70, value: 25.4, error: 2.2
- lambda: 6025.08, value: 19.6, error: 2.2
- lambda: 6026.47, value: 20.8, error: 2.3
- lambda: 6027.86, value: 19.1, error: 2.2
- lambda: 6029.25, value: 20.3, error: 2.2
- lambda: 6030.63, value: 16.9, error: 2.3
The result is 1.4 AA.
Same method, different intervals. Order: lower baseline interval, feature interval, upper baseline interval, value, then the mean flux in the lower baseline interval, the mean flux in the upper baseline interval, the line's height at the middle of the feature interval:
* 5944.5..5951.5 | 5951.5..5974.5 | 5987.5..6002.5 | 1.6 AA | 22.8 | 21.3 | 22.3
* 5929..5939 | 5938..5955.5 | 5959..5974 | -0.7 AA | 20.2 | 20.7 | 20.4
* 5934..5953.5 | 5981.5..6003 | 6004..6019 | 0.2 AA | 21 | 22.4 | 22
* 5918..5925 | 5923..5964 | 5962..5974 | 0.0 AA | 20.8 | 21.2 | 21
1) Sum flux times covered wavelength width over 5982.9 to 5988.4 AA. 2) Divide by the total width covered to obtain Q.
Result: 23.1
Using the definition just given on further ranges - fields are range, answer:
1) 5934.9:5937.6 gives 21.3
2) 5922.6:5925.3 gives 20.2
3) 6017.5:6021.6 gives 23.3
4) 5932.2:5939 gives 19.6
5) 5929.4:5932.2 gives 21.3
